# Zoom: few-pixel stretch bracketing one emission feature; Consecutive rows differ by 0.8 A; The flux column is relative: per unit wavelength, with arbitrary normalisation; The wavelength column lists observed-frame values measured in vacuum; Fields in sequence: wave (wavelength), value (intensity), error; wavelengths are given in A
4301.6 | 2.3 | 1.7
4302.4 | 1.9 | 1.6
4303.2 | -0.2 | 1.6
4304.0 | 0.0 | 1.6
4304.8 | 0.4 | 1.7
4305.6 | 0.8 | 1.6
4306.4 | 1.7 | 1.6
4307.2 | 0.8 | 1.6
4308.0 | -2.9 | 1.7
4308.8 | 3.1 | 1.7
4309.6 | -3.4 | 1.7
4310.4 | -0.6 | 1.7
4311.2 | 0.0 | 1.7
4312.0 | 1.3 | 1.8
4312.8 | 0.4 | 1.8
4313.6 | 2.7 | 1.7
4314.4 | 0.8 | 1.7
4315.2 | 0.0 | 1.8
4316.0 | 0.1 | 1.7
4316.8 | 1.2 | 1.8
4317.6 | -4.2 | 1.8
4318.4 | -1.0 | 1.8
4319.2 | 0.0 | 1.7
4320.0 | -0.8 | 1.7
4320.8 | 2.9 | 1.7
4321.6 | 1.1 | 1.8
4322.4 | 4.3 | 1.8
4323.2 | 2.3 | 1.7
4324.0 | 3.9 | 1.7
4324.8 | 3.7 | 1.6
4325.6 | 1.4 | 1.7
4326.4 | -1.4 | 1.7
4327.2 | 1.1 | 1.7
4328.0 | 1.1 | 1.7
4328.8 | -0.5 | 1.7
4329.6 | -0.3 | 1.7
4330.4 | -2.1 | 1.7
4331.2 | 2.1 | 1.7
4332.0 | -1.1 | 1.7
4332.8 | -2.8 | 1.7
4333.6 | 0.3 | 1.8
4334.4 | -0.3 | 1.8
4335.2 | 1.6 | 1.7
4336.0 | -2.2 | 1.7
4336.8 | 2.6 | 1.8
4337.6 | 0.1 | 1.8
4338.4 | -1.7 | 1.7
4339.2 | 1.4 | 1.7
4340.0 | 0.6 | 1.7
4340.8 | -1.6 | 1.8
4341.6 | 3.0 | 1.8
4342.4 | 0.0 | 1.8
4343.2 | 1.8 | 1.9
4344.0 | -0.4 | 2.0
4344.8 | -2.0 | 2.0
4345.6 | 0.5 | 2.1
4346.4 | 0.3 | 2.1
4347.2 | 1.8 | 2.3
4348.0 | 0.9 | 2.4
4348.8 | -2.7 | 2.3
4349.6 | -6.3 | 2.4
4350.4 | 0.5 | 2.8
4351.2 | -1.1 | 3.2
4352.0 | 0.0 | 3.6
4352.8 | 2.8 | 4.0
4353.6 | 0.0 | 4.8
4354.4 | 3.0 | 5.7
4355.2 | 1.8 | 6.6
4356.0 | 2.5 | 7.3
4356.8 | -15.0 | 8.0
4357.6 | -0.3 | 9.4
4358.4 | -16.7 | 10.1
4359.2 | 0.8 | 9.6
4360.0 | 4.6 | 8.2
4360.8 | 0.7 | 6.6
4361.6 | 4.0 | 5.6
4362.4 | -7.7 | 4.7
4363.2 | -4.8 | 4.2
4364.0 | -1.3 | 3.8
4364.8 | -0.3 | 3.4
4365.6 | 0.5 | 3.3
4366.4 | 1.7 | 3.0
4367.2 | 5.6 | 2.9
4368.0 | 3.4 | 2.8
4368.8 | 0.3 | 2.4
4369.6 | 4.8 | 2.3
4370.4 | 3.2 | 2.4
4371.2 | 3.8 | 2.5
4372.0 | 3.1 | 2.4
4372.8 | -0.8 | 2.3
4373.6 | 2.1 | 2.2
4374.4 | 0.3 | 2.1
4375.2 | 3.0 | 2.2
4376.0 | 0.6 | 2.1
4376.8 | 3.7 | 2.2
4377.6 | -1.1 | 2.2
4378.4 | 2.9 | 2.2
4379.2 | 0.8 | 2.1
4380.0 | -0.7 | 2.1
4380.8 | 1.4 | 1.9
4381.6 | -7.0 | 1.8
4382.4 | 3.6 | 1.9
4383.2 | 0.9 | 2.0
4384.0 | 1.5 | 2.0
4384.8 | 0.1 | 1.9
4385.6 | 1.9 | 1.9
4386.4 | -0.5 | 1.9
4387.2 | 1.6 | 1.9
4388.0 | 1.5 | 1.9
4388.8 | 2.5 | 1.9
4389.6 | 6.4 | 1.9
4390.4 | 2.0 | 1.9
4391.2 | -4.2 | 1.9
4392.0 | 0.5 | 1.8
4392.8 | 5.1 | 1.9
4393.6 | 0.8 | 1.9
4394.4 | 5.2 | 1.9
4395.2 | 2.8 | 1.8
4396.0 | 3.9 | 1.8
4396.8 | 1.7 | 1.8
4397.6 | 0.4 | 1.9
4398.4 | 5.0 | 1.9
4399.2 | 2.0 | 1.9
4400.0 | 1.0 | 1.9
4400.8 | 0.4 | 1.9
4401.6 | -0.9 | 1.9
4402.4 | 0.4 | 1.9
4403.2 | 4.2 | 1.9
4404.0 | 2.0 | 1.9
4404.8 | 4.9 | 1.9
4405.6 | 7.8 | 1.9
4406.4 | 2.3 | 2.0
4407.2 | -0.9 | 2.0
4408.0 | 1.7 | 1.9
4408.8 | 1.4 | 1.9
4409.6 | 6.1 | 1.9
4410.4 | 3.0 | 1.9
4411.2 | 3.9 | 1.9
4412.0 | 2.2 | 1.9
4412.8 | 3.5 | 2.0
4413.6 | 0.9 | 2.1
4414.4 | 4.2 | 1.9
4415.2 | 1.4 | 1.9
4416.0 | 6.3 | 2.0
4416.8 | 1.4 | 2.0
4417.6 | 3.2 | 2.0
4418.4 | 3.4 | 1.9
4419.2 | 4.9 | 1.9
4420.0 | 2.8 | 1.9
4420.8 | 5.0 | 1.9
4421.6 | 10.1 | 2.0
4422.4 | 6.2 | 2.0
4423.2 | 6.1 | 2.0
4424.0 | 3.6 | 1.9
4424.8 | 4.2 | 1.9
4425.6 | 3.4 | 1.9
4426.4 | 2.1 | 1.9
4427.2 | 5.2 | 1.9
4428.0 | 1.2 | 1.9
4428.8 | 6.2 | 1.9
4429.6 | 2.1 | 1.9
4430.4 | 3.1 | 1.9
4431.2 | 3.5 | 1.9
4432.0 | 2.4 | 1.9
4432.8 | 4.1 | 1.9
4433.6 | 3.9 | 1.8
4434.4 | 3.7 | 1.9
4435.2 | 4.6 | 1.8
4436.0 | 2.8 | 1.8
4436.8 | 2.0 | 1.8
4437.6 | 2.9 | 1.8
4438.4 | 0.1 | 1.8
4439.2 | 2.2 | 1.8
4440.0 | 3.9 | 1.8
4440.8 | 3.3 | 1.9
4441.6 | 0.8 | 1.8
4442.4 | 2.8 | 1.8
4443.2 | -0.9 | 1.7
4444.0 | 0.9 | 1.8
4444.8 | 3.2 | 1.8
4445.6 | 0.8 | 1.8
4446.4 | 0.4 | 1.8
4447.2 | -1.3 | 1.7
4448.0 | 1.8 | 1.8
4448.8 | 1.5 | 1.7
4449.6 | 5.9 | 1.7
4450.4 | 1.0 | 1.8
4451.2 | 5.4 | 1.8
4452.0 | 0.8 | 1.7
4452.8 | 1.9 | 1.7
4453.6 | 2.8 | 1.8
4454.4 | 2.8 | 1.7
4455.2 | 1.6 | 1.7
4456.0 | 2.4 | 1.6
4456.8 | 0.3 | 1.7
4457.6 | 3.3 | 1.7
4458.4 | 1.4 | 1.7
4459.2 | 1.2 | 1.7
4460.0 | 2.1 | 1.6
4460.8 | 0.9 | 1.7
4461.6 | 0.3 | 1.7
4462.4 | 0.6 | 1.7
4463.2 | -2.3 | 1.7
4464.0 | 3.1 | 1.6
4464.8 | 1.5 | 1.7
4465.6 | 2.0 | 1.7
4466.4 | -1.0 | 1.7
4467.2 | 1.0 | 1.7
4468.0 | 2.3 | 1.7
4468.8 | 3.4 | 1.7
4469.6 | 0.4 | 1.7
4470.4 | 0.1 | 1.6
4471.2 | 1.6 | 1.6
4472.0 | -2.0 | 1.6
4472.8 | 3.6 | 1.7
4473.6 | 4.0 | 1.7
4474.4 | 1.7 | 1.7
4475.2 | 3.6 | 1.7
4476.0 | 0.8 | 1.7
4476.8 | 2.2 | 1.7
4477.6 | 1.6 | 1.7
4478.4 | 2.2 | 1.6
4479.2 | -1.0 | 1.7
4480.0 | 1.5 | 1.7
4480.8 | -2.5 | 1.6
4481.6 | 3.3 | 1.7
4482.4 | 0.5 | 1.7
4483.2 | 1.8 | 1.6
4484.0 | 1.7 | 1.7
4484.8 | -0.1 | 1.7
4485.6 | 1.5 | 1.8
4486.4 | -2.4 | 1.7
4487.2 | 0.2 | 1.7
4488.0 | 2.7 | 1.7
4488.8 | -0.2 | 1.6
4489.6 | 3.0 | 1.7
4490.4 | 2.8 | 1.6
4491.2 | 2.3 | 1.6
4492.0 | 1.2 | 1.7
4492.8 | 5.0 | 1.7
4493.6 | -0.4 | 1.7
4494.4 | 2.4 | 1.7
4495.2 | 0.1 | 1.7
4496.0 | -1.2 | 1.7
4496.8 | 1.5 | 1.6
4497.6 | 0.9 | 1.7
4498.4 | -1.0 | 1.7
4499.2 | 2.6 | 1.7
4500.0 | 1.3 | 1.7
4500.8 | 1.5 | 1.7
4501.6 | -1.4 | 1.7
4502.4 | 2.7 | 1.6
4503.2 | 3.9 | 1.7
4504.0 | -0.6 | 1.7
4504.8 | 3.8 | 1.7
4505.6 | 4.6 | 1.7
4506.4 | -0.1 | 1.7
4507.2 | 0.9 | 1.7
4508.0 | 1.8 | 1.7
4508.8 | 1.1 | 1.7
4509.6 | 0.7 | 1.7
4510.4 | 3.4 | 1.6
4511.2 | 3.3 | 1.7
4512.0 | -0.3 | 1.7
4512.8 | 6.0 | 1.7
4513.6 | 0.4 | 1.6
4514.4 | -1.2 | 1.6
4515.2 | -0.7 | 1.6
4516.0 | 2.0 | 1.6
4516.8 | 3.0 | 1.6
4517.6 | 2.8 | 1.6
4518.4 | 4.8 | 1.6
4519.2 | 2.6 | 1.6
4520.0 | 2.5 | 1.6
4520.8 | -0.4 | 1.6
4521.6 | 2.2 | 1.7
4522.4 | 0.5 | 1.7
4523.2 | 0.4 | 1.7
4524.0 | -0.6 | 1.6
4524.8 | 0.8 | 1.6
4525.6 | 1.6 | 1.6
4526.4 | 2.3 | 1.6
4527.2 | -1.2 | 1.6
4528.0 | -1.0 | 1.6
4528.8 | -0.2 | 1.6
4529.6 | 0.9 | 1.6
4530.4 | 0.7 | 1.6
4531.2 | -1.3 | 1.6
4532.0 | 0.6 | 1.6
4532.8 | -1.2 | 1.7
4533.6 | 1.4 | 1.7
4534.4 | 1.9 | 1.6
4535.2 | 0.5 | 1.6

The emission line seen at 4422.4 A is C IV 1549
